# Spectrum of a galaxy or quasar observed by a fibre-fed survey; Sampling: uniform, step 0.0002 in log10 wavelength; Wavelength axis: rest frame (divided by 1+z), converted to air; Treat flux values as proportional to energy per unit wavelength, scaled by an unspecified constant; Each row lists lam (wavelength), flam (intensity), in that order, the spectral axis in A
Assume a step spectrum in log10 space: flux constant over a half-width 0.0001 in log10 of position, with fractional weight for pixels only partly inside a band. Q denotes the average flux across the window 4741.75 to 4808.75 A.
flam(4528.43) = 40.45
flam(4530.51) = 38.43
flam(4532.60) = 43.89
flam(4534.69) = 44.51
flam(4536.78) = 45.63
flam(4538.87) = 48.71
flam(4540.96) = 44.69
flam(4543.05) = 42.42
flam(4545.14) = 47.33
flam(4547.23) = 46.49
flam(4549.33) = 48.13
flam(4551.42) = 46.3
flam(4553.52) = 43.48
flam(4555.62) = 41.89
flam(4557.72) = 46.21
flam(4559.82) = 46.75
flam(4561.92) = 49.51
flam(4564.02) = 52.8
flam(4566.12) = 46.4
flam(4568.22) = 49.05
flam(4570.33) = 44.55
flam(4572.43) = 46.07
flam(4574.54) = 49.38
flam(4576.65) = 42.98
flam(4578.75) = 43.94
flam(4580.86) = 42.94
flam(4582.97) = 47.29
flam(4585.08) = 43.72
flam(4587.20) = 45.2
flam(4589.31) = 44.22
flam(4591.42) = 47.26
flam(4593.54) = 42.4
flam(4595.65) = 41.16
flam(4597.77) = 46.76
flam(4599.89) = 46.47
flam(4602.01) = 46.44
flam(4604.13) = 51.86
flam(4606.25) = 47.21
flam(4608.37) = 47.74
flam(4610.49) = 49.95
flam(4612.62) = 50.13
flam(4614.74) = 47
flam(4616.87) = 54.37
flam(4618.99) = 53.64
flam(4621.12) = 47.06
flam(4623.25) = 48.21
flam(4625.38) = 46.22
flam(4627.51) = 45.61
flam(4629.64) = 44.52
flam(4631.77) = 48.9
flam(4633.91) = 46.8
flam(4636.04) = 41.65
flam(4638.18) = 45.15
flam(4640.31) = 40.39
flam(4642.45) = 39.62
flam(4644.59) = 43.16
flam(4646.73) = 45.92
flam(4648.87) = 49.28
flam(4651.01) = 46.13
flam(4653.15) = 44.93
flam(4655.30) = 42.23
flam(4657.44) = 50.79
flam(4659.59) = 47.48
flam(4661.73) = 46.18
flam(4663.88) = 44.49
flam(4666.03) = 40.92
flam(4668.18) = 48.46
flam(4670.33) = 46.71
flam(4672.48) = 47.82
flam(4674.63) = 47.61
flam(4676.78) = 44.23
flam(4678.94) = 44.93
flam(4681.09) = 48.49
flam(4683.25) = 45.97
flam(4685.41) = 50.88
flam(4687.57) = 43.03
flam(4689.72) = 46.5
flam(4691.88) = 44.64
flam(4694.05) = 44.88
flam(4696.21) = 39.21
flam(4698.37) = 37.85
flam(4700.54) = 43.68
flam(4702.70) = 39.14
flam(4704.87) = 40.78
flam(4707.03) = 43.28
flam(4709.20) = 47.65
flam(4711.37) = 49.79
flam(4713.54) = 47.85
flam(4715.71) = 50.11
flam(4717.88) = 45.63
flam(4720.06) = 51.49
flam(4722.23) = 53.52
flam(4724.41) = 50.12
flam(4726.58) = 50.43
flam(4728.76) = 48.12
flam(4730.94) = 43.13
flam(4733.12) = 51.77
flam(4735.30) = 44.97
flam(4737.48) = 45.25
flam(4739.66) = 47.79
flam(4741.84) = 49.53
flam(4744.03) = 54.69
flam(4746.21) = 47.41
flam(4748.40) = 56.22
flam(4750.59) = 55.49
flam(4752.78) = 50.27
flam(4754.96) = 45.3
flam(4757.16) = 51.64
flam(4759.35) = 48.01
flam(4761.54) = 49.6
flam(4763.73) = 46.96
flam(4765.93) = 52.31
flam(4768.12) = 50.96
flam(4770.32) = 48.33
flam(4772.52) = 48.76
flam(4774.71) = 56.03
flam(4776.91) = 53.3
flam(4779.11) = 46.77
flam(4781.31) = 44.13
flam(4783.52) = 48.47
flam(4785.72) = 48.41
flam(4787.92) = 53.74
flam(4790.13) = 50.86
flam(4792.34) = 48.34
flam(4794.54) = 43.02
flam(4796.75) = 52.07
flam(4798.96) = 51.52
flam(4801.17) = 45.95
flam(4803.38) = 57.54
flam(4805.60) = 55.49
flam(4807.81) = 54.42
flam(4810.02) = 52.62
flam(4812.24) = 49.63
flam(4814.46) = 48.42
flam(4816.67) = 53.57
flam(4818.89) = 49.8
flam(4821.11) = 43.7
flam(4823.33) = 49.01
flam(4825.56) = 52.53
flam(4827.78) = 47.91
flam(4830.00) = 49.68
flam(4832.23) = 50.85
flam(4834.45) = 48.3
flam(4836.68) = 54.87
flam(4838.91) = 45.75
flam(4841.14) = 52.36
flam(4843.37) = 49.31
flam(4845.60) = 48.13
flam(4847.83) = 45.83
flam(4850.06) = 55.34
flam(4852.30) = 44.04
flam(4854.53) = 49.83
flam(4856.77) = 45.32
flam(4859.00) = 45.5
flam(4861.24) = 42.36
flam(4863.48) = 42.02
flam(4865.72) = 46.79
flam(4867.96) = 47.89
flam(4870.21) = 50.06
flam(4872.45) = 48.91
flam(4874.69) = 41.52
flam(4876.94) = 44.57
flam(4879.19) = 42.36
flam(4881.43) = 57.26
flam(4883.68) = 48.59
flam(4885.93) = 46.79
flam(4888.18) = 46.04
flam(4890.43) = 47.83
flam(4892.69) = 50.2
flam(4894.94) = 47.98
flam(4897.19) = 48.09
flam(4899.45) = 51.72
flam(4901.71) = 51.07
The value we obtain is 50.5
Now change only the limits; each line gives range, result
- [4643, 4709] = 45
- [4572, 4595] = 44.9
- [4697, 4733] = 46.5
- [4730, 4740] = 46.6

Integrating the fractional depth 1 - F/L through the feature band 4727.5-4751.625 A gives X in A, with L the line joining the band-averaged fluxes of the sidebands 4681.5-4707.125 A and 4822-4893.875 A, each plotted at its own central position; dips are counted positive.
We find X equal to -2.6 A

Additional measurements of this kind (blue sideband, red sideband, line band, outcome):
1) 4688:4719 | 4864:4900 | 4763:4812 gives -4.82 A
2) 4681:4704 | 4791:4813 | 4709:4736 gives -1.85 A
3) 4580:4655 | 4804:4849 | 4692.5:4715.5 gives 2.01 A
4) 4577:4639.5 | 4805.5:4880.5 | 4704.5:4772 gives -2.06 A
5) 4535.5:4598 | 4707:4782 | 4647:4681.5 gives 1.12 A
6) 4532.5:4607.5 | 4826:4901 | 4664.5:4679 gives 0.27 A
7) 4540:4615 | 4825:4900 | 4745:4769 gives -1.51 A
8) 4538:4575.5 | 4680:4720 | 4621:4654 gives 0.46 A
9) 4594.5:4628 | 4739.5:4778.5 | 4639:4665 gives 2.03 A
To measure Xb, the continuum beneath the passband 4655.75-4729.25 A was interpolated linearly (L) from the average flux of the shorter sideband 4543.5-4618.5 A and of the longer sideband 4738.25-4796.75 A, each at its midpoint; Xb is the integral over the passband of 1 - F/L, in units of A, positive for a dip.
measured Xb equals 3.6 A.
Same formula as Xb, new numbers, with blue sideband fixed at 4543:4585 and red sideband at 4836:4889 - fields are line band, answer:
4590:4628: -1.1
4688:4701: 1.1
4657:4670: 0.1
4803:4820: -1.9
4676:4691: 0.1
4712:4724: -0.7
